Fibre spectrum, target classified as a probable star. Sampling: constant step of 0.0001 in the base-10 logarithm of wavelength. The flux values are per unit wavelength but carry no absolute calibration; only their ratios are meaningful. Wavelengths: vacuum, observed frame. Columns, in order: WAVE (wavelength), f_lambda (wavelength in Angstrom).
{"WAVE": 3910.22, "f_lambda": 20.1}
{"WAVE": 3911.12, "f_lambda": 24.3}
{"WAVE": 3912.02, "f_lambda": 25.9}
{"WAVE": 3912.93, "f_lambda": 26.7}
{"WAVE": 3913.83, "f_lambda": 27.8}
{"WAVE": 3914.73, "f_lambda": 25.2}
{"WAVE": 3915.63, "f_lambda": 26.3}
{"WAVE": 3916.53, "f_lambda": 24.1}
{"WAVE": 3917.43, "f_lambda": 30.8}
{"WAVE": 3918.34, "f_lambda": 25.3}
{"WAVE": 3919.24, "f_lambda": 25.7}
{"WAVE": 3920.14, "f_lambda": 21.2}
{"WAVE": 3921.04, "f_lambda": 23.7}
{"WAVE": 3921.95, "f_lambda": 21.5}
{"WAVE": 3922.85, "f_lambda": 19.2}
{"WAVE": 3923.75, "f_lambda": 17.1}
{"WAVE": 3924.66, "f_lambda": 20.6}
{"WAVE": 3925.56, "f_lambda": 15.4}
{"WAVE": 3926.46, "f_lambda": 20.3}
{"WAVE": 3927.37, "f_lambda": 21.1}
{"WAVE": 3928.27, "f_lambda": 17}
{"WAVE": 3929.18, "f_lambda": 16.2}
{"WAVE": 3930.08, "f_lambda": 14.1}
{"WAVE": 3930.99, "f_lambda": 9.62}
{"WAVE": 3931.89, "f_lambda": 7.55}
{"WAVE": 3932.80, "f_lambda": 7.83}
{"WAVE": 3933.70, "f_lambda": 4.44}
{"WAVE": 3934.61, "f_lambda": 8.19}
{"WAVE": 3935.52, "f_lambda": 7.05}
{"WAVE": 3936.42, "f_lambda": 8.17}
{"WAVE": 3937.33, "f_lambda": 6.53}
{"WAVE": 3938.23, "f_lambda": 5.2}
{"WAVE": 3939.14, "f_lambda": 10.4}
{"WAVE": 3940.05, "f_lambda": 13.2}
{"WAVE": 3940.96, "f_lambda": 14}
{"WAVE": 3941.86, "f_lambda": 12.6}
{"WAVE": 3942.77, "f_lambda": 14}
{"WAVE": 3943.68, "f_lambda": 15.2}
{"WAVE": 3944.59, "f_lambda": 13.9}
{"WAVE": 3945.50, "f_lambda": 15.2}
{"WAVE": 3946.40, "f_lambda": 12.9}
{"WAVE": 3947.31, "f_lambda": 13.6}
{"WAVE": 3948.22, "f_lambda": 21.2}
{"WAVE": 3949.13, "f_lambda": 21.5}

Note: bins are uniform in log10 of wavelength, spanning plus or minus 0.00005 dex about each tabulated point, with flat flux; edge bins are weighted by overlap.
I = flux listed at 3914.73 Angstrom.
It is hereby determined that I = 25.2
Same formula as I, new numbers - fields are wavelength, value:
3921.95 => 21.5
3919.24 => 25.7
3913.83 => 27.8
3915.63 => 26.3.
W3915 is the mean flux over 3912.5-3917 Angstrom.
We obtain 26.1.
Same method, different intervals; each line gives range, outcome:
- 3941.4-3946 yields 14.2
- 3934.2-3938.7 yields 7.03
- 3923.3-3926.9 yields 18.4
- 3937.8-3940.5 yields 9.61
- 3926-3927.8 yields 20.6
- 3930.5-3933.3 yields 8.33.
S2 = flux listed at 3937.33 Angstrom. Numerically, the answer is 6.53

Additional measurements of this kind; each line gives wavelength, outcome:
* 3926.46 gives 20.3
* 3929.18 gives 16.2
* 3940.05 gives 13.2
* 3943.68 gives 15.2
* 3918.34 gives 25.3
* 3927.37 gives 21.1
